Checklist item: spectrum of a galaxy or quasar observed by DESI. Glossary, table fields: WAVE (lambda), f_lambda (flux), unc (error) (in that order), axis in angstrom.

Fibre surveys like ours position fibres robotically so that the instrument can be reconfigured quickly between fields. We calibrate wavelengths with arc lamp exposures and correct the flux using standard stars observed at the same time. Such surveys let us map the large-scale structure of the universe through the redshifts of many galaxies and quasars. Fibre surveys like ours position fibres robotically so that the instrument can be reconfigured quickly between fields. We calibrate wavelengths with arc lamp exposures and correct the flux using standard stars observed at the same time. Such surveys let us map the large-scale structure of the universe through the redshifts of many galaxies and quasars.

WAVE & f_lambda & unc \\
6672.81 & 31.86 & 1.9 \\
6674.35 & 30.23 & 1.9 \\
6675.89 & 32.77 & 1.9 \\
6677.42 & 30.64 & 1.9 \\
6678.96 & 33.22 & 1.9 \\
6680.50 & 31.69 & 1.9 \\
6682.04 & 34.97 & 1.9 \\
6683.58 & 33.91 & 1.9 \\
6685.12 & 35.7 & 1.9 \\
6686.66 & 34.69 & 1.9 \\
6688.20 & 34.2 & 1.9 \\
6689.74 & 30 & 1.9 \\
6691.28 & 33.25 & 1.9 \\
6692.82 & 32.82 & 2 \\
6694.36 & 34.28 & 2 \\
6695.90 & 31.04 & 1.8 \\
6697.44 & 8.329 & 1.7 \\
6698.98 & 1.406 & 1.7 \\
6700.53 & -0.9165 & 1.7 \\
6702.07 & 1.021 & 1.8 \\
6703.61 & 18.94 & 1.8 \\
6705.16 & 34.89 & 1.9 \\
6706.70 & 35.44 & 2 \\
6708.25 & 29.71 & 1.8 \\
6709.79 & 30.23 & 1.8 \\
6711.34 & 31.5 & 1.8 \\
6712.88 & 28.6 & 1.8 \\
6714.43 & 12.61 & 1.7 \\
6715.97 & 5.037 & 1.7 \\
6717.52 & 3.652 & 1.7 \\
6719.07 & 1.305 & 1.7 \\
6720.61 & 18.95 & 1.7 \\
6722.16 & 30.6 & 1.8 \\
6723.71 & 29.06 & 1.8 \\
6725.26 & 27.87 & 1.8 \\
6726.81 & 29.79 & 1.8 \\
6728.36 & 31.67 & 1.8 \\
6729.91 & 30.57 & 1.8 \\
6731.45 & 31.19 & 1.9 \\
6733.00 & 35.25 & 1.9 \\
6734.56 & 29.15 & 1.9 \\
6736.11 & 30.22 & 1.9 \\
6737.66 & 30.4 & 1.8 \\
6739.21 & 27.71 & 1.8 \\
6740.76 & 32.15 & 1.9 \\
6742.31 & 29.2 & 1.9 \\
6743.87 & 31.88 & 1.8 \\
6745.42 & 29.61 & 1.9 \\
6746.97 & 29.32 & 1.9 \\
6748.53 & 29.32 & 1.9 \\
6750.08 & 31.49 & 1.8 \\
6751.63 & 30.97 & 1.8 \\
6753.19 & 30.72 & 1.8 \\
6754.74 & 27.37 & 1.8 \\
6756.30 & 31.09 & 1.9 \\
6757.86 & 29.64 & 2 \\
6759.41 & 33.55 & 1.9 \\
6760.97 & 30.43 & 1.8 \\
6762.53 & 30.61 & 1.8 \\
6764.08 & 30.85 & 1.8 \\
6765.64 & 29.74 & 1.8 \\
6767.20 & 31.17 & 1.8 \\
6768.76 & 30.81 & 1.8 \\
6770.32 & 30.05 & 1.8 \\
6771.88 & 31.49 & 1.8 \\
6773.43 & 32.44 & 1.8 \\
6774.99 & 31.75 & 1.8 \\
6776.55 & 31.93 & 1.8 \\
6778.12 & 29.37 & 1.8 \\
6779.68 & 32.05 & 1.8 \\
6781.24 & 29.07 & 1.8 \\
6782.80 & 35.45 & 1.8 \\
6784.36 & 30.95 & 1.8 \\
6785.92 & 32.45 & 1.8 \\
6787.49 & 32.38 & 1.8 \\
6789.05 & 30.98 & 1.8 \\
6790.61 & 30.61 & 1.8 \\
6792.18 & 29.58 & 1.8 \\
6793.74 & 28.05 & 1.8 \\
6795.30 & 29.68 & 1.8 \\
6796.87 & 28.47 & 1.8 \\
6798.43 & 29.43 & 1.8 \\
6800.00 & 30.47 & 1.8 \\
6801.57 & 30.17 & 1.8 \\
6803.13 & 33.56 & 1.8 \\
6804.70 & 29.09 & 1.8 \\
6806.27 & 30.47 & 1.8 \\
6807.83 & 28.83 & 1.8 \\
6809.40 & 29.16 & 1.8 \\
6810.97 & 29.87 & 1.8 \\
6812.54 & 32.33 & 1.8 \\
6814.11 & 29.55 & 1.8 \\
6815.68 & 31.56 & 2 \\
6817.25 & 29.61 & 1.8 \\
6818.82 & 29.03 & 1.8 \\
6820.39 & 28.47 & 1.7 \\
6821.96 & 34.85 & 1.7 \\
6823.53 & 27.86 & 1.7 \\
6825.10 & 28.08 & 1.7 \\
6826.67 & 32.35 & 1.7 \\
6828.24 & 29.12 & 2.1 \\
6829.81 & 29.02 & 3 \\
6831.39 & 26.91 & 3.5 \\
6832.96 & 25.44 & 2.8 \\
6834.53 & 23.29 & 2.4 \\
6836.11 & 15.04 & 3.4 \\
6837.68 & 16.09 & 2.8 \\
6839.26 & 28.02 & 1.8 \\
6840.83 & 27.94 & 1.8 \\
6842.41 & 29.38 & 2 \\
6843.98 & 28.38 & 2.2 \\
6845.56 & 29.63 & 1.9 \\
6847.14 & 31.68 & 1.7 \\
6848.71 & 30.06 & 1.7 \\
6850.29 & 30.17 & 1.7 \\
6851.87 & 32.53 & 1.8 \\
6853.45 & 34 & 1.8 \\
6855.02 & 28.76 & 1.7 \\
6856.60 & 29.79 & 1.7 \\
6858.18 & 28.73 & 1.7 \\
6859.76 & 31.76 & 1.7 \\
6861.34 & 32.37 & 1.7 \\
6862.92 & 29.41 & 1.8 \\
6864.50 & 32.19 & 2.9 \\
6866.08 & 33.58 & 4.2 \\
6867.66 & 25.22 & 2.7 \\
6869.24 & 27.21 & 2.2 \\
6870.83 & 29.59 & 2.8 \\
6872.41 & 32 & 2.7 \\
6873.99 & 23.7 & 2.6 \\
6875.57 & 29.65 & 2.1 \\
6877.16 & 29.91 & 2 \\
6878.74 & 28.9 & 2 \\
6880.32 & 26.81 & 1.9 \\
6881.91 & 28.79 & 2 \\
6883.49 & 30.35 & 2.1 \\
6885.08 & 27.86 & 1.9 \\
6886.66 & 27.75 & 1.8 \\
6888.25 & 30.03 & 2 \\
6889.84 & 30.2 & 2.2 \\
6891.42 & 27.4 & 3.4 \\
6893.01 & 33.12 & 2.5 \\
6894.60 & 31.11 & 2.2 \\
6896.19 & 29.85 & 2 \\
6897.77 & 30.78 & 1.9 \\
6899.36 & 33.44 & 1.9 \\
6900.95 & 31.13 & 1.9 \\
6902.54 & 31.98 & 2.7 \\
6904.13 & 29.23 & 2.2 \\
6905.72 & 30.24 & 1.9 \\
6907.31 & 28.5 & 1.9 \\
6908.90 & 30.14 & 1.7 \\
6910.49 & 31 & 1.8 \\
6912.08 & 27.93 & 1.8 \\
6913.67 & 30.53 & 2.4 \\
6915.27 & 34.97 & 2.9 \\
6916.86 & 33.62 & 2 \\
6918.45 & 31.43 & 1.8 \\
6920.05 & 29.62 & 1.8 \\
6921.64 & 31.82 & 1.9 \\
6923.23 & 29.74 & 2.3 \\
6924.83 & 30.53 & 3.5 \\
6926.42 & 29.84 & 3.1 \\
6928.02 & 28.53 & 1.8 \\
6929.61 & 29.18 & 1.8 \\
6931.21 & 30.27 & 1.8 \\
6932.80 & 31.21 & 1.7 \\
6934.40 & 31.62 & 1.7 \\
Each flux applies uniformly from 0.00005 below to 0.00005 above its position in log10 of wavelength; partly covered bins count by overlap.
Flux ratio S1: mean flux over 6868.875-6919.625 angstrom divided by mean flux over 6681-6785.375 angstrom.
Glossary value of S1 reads 1.1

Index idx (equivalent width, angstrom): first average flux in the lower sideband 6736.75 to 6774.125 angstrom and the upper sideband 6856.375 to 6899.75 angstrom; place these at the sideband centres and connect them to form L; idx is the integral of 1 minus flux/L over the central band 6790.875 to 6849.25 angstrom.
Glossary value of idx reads 2.7 angstrom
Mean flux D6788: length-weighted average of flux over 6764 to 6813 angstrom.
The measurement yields 30.7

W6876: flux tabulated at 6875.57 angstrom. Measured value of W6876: 29.65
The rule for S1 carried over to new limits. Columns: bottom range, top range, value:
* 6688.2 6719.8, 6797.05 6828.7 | 1.47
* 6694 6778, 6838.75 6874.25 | 1.13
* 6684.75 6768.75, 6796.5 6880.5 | 1.09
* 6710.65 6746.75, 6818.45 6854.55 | 1.10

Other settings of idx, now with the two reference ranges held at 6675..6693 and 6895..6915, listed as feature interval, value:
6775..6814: 1.51 angstrom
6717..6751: 5.27 angstrom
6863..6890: 1.61 angstrom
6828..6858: 3.46 angstrom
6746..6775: 1.44 angstrom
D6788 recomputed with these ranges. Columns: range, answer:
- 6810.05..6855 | 28.6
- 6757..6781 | 31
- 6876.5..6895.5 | 29.3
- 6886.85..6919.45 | 30.8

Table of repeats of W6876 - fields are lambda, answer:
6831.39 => 26.91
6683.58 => 33.91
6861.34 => 32.37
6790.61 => 30.61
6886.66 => 27.75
